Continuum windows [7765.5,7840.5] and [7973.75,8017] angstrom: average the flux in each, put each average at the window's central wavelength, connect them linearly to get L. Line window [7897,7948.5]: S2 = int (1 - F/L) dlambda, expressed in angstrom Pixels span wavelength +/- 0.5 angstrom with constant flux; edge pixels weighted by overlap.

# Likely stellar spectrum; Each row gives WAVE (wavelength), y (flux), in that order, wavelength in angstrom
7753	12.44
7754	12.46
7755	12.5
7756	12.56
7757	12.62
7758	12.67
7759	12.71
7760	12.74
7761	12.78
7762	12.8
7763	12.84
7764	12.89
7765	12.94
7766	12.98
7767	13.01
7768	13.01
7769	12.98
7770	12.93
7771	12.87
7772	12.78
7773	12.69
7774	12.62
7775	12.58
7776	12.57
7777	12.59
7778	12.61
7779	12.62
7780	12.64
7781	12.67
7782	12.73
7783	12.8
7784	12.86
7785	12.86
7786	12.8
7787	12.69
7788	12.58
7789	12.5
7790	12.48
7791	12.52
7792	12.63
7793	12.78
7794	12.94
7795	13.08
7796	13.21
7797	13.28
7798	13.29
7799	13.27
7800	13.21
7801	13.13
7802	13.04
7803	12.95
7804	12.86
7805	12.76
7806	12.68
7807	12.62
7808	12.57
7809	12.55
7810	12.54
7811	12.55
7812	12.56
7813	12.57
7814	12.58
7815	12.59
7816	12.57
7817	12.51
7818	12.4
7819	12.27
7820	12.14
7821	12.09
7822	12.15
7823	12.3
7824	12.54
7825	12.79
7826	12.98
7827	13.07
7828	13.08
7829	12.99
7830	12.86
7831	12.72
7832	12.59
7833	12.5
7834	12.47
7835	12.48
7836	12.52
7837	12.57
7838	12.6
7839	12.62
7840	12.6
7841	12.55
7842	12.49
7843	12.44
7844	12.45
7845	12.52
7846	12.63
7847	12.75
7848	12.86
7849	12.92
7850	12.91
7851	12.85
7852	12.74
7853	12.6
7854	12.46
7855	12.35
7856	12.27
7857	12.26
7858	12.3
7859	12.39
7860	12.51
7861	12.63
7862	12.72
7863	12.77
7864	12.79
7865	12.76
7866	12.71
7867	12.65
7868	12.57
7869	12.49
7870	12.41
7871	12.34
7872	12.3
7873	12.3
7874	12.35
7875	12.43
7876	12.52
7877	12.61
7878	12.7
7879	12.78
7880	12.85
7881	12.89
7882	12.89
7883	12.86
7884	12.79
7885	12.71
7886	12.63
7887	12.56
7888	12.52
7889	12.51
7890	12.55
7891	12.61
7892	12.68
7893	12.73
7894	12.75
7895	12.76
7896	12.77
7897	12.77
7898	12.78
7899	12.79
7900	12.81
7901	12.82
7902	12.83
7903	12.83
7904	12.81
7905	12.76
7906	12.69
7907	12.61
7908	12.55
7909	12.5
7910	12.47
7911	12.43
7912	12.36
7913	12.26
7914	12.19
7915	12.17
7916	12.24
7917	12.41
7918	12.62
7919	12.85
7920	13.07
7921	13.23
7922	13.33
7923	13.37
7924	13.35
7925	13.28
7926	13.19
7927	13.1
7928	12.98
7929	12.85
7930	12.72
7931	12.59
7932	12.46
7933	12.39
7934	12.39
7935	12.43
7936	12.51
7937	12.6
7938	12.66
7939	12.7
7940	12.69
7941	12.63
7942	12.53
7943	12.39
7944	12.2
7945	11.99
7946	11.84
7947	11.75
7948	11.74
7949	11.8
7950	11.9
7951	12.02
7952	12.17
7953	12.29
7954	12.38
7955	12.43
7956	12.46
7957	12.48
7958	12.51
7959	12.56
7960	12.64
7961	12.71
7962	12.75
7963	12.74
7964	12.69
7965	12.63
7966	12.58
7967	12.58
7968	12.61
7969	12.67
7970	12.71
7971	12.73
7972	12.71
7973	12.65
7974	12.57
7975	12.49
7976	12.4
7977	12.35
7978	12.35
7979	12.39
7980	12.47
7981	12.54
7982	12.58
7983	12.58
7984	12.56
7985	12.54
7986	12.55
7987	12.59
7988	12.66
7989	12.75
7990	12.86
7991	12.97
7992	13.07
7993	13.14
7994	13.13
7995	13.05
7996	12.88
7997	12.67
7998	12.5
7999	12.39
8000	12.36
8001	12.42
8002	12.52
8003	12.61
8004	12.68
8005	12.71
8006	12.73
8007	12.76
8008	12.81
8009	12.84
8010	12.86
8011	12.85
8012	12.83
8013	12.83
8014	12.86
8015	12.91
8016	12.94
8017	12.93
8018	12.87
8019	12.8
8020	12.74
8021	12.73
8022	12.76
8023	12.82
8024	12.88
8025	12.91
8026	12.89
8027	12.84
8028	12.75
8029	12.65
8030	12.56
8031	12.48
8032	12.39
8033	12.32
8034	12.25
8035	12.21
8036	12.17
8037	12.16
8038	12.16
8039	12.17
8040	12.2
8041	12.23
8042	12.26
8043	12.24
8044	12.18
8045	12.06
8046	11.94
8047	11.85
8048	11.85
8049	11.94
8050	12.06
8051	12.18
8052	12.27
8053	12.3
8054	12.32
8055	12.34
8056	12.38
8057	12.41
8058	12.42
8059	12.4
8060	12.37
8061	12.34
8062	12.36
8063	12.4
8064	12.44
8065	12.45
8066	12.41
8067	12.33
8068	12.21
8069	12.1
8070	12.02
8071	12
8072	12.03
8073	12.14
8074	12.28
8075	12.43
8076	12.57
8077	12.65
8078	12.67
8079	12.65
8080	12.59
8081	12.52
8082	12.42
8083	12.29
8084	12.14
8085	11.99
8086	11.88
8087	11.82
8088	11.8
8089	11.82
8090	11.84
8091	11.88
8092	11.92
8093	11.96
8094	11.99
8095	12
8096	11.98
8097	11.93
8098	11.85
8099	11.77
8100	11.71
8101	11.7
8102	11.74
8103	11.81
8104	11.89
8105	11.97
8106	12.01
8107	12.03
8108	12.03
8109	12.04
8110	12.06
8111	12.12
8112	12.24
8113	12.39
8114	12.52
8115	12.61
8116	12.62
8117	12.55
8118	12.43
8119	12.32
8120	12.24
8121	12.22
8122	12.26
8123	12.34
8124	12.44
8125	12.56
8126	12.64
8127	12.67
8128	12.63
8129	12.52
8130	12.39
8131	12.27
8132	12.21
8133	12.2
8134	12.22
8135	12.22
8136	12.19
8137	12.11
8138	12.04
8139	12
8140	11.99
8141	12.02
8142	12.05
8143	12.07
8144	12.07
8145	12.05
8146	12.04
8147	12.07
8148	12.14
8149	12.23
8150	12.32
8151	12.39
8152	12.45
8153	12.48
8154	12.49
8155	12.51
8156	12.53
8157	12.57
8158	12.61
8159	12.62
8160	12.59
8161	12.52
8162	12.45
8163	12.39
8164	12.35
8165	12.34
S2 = 0.3 angstrom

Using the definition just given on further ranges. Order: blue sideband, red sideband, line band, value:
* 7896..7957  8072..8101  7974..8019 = -1.2 angstrom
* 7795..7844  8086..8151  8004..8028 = -1.0 angstrom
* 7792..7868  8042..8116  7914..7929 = -0.5 angstrom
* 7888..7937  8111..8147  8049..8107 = 1.1 angstrom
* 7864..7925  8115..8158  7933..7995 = 0.3 angstrom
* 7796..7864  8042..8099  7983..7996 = -0.5 angstrom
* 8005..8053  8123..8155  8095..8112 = 0.6 angstrom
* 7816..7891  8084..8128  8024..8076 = -0.4 angstrom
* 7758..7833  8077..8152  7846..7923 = -0.4 angstrom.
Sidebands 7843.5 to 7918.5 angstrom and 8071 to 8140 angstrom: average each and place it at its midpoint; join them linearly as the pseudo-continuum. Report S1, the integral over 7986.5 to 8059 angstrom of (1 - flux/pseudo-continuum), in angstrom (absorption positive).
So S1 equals -1.25 angstrom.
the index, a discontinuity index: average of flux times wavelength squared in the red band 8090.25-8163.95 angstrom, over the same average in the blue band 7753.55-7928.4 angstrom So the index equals 1.0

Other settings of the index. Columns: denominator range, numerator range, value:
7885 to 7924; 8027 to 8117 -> 1.00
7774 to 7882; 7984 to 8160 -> 1.04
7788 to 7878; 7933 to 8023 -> 1.03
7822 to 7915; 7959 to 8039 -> 1.04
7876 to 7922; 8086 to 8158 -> 1.02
